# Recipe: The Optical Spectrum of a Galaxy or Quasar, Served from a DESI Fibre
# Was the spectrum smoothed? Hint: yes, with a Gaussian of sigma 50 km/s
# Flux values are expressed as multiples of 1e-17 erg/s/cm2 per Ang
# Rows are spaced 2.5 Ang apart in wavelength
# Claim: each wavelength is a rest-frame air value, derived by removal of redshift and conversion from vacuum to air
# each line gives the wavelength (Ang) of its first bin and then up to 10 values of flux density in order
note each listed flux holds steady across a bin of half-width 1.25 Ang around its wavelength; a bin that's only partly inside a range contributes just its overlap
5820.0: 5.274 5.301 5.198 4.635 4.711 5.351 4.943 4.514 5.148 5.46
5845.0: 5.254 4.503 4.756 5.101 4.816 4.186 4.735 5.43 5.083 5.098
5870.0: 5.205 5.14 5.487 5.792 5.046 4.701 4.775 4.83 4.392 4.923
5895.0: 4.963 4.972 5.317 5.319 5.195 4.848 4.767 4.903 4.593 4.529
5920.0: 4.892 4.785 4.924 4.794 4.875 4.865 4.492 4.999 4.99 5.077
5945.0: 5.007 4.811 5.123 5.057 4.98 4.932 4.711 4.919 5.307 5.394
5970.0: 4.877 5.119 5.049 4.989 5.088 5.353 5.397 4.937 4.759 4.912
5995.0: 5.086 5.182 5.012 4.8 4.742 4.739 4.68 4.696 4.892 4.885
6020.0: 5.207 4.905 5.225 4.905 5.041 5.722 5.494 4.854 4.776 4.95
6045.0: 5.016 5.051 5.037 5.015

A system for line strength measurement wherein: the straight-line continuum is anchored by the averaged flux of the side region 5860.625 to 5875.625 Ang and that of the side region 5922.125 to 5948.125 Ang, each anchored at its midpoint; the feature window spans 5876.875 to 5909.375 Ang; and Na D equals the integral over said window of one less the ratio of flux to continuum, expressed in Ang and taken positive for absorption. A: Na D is 0.6 Ang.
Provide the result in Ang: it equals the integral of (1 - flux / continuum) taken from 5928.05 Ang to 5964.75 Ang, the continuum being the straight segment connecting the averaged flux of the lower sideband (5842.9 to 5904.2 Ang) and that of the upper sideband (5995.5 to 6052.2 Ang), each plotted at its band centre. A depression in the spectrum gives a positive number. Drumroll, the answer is 0.5 Ang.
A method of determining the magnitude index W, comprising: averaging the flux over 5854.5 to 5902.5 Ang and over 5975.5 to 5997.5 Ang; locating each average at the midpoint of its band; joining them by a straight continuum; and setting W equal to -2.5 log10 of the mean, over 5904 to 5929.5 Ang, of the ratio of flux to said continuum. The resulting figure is 0.05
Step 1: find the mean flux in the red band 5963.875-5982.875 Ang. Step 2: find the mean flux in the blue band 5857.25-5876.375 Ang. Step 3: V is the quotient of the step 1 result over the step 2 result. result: 1.01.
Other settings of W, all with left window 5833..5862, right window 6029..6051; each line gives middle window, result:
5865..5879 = -0.09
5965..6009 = 0.00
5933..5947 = 0.02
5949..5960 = 0.00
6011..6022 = 0.04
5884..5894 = 0.04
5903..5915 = 0.01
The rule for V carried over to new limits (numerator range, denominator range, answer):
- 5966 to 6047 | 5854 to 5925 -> 1.01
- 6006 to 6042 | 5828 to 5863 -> 1.02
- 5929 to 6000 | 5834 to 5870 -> 1.01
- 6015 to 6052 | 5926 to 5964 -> 1.03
